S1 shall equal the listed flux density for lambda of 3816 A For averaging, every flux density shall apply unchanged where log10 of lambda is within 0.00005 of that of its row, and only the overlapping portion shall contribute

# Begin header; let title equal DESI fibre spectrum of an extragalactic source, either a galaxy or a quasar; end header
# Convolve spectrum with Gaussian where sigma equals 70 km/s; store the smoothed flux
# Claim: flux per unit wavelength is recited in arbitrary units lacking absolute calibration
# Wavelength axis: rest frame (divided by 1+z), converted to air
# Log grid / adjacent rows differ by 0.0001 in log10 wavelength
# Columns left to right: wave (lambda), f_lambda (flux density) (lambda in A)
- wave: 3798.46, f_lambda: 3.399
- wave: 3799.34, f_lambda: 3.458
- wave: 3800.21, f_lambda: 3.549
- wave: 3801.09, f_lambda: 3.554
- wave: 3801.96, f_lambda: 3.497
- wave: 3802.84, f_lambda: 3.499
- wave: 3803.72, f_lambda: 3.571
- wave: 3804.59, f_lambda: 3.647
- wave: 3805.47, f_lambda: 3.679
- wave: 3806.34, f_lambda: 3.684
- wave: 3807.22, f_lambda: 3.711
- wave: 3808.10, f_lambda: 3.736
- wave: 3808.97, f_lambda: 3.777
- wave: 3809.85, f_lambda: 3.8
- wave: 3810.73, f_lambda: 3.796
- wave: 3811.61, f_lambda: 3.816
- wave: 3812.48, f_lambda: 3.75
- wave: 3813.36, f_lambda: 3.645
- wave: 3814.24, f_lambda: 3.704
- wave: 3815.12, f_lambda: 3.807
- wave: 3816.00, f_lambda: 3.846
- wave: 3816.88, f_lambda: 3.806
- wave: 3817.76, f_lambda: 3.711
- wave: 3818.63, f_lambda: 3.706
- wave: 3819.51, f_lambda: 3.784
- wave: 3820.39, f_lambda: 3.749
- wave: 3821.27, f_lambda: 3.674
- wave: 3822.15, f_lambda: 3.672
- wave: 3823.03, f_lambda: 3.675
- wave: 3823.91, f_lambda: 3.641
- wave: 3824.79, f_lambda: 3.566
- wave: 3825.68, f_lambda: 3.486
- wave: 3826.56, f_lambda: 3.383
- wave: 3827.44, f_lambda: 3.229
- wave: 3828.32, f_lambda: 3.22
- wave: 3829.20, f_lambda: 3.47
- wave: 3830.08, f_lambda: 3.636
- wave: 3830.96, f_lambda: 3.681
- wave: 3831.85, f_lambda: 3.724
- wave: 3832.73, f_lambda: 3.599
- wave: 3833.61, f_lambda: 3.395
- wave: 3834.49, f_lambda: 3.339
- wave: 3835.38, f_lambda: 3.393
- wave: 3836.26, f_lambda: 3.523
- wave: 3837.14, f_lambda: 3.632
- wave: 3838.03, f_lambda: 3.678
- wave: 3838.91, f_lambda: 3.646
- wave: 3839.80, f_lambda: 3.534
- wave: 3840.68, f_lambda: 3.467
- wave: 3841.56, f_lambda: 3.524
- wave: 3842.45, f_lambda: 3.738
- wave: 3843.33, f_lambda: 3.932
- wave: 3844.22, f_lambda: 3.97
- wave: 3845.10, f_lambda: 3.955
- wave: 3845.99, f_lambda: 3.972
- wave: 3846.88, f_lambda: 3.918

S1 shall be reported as 3.846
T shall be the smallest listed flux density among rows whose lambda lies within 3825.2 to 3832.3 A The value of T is 3.22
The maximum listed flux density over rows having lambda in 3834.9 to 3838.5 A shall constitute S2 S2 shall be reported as 3.678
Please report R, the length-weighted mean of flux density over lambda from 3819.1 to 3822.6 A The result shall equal 3.72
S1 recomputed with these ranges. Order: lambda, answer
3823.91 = 3.641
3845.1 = 3.955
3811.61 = 3.816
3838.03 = 3.678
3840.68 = 3.467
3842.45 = 3.738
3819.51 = 3.784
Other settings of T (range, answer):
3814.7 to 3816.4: 3.807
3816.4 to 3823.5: 3.672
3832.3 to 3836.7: 3.339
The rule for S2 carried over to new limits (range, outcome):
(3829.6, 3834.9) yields 3.724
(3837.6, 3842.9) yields 3.738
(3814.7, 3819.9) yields 3.846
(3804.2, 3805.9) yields 3.679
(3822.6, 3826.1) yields 3.675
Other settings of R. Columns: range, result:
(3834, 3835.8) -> 3.36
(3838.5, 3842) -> 3.54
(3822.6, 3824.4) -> 3.66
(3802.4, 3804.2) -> 3.54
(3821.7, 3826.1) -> 3.6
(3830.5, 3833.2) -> 3.66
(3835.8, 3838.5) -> 3.62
